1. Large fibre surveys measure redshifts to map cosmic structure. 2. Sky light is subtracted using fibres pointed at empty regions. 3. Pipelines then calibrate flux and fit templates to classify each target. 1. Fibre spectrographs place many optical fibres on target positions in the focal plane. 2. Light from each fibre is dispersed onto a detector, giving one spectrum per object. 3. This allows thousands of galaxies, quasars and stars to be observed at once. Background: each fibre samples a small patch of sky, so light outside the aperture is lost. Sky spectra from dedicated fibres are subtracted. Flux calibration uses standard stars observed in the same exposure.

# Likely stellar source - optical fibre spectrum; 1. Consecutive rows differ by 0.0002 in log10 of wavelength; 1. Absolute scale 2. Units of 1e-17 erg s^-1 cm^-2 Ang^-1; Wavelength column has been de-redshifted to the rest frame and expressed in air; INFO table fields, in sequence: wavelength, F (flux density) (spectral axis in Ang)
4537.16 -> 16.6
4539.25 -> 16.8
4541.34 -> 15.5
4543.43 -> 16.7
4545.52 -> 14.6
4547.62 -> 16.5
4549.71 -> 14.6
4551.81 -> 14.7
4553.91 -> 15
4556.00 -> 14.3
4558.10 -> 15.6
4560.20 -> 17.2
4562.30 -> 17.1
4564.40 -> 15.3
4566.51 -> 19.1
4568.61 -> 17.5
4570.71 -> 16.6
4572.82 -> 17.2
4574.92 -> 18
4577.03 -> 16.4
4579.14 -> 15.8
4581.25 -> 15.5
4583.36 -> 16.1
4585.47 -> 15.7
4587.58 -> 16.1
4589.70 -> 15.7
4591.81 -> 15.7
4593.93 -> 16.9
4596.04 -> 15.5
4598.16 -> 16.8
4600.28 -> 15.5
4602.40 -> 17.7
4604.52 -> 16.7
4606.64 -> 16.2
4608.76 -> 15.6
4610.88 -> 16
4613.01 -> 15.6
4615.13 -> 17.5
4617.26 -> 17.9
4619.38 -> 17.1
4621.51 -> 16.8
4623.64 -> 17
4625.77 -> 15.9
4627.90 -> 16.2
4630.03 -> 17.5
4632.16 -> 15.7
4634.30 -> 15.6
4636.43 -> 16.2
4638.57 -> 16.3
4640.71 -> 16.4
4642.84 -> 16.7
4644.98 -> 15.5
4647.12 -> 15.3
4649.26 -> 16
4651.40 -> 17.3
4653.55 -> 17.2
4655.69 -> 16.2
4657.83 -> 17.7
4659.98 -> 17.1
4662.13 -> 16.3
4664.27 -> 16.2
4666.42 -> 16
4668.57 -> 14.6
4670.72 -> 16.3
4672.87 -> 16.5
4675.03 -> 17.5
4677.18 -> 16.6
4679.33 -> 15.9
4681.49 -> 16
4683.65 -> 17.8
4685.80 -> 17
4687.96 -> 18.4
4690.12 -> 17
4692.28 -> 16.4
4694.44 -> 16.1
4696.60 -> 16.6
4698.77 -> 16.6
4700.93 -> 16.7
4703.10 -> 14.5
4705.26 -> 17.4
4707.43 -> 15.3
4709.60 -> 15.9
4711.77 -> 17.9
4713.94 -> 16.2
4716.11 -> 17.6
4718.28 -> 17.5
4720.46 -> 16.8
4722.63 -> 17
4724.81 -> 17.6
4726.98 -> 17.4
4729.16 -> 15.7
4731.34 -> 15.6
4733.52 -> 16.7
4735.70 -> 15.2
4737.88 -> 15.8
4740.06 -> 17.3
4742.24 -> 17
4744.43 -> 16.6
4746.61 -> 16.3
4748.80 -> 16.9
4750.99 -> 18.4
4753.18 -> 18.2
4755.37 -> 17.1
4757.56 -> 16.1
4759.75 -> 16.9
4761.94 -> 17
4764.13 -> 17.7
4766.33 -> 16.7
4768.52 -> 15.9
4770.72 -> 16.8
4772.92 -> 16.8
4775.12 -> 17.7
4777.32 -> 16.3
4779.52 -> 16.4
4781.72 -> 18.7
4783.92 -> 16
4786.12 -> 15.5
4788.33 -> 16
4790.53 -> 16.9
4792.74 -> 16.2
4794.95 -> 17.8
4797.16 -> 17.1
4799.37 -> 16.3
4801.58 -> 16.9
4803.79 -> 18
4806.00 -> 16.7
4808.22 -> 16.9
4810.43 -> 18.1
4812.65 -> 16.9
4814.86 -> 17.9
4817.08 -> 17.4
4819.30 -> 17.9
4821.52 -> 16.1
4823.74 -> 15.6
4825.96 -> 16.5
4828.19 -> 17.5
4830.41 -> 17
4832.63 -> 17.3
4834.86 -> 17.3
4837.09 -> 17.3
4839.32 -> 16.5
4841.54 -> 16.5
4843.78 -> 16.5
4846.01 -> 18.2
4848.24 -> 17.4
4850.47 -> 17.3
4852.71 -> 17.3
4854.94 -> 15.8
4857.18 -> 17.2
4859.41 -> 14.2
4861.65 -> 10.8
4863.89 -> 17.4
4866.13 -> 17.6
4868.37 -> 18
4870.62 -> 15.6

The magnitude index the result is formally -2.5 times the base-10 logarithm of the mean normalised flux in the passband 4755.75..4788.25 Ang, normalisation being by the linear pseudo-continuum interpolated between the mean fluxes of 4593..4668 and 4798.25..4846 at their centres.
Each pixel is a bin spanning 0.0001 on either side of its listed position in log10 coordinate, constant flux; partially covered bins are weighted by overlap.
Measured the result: 0.009 mag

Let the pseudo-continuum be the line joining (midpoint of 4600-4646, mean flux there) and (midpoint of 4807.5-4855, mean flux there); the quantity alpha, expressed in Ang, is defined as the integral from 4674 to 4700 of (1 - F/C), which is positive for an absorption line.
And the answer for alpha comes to -0.3 Ang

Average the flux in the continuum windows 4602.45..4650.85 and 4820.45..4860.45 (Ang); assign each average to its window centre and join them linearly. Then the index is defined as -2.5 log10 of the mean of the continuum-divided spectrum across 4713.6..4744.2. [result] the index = -0.01 mag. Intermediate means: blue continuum 16.4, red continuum 16.8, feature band 16.7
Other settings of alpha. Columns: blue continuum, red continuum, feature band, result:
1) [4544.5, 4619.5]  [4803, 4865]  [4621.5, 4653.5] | 0.1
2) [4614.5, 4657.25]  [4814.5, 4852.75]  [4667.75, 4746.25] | 0.6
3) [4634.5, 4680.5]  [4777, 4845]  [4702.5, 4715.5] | 0.2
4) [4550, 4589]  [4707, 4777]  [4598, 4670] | 0.2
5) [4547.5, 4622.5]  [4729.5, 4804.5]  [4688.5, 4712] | 0.3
